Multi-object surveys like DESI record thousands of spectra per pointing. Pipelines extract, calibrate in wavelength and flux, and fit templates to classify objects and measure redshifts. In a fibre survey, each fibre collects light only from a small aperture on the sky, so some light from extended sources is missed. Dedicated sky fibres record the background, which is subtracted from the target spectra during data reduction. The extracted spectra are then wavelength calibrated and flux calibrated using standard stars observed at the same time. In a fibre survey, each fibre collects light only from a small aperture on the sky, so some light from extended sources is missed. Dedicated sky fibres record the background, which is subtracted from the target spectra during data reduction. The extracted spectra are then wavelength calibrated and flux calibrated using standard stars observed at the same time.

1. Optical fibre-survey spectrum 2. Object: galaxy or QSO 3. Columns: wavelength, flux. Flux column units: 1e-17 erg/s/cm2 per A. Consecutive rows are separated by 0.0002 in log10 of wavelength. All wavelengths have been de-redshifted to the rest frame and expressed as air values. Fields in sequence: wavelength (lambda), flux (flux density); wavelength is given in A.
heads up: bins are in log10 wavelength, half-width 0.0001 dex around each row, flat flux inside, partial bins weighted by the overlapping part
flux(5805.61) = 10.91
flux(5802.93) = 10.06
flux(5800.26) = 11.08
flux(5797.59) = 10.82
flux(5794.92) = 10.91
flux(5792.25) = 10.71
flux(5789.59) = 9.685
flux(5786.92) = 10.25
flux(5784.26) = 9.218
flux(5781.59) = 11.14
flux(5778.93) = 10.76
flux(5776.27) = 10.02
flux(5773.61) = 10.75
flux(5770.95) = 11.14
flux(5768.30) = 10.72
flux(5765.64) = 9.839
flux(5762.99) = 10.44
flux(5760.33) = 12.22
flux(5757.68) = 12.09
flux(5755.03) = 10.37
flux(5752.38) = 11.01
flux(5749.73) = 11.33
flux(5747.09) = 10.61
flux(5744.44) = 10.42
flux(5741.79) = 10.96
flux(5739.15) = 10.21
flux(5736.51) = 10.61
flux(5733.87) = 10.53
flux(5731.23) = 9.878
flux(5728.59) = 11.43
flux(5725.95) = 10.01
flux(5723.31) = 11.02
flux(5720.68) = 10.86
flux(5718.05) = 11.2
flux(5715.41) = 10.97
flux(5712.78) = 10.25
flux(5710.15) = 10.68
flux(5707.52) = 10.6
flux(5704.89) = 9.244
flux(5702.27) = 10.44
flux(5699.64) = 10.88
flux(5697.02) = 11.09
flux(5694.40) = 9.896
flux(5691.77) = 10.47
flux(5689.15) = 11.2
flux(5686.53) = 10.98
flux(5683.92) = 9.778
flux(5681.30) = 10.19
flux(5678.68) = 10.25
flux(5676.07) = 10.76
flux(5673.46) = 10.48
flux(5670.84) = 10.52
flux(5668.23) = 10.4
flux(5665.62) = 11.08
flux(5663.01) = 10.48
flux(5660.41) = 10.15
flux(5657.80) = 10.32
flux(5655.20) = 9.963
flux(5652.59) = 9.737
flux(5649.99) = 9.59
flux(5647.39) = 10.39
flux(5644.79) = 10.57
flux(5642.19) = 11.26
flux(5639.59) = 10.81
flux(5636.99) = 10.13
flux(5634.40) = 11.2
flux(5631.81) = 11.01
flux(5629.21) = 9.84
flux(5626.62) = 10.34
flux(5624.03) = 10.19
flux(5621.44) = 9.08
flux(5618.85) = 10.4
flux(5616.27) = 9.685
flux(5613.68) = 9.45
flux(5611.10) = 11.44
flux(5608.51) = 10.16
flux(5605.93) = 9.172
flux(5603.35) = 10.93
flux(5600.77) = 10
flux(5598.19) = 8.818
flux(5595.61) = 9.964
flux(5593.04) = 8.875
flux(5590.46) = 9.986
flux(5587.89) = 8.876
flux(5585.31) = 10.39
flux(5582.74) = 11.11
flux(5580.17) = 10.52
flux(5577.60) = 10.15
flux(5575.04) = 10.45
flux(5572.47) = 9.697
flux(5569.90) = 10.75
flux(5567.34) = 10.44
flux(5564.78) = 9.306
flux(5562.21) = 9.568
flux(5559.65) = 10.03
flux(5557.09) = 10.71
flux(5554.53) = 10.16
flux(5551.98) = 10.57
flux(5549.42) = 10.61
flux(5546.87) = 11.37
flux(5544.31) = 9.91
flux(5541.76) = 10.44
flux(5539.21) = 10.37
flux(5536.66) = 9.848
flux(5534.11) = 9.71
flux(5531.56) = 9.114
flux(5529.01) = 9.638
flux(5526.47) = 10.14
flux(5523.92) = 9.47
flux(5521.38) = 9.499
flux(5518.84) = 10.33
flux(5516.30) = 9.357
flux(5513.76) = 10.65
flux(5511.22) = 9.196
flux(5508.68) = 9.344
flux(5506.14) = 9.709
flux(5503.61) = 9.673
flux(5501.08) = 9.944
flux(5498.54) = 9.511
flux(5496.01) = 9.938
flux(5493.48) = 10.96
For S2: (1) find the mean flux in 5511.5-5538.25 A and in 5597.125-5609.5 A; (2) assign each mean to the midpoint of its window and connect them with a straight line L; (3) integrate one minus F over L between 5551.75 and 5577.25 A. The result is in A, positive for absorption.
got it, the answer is -0.9 A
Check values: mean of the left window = 9.76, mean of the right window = 9.83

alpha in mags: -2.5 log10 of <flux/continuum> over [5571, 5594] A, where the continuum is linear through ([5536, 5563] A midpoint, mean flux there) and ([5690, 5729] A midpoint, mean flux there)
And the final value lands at 0.040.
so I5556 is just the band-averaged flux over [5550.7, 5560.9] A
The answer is 10.4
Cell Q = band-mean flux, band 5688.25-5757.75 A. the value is 10.6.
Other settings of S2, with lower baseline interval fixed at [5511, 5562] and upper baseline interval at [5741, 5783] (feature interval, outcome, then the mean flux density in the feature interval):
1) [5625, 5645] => -0.44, 10.6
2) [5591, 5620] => 1.15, 9.9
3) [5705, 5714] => 0.28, 10.3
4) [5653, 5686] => 0.54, 10.4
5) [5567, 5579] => -0.11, 10.3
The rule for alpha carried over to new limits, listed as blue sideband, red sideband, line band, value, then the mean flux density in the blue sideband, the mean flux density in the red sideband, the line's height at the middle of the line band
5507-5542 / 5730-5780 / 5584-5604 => 0.041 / 9.77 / 10.7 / 10.1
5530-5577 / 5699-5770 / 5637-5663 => 0.015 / 10.2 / 10.7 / 10.5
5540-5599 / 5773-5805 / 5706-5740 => -0.029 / 10.1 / 10.5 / 10.4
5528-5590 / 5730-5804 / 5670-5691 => -0.008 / 10.2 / 10.6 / 10.4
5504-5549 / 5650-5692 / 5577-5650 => 0.004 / 9.9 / 10.4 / 10.2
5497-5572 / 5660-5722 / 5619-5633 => 0.022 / 9.98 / 10.5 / 10.3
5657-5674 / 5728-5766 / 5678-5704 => 0.009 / 10.5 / 10.8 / 10.6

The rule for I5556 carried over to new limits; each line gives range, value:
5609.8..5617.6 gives 10.2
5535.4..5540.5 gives 10.1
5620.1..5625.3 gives 9.63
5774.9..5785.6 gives 10.3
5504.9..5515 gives 9.71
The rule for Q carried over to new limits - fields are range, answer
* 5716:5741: 10.7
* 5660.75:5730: 10.6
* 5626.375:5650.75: 10.5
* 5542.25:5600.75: 10.1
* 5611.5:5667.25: 10.3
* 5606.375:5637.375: 10.2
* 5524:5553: 10.1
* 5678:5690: 10.5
